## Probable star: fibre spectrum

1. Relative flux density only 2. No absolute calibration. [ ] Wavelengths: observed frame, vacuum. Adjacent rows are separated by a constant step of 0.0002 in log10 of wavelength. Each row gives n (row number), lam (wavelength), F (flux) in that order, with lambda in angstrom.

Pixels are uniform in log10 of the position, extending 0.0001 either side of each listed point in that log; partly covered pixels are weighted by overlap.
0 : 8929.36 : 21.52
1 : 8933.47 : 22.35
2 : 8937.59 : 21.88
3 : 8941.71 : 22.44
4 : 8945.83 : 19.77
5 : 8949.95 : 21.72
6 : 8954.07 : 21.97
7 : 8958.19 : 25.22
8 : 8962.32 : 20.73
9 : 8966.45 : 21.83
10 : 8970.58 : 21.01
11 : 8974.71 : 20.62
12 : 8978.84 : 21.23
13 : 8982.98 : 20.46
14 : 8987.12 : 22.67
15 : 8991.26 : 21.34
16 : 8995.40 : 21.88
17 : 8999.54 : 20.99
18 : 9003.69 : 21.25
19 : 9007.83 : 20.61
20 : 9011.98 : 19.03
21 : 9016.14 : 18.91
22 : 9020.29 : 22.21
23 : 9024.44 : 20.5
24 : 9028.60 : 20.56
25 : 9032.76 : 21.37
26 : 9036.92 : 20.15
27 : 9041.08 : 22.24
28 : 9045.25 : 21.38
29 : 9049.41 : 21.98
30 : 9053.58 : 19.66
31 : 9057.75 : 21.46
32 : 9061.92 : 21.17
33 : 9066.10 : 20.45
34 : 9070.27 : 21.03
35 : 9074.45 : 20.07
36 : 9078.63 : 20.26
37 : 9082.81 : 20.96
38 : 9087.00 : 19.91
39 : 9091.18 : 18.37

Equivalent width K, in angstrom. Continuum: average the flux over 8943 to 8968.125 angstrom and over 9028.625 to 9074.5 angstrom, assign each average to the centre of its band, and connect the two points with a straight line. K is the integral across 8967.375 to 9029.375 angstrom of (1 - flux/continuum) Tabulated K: 1.7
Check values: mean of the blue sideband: 21.9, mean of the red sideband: 21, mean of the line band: 20.9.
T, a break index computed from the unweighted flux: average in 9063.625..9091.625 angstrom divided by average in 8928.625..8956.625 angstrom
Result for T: 0.9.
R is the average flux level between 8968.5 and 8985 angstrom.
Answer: 20.8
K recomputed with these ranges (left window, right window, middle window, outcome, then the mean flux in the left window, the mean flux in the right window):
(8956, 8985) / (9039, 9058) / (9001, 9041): 1.53 angstrom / 21.6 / 21.3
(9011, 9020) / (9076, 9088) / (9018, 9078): -3.03 angstrom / 19.6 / 20.4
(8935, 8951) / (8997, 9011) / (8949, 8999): -1.32 angstrom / 21.5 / 20.8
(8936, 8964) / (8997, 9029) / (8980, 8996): -0.33 angstrom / 22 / 20.5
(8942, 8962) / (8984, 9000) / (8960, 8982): 0.80 angstrom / 22.1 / 21.7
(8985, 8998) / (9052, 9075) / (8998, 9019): 1.38 angstrom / 21.9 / 20.7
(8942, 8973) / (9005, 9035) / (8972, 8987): 0.20 angstrom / 21.8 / 20.5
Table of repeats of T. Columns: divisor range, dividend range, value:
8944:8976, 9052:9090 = 0.95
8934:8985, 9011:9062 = 0.97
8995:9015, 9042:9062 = 1.03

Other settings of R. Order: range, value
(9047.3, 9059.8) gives 21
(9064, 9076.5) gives 20.5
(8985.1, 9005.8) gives 21.6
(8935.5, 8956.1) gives 21.5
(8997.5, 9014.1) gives 20.5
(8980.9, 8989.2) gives 21.5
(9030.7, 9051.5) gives 21.4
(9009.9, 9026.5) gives 20.2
